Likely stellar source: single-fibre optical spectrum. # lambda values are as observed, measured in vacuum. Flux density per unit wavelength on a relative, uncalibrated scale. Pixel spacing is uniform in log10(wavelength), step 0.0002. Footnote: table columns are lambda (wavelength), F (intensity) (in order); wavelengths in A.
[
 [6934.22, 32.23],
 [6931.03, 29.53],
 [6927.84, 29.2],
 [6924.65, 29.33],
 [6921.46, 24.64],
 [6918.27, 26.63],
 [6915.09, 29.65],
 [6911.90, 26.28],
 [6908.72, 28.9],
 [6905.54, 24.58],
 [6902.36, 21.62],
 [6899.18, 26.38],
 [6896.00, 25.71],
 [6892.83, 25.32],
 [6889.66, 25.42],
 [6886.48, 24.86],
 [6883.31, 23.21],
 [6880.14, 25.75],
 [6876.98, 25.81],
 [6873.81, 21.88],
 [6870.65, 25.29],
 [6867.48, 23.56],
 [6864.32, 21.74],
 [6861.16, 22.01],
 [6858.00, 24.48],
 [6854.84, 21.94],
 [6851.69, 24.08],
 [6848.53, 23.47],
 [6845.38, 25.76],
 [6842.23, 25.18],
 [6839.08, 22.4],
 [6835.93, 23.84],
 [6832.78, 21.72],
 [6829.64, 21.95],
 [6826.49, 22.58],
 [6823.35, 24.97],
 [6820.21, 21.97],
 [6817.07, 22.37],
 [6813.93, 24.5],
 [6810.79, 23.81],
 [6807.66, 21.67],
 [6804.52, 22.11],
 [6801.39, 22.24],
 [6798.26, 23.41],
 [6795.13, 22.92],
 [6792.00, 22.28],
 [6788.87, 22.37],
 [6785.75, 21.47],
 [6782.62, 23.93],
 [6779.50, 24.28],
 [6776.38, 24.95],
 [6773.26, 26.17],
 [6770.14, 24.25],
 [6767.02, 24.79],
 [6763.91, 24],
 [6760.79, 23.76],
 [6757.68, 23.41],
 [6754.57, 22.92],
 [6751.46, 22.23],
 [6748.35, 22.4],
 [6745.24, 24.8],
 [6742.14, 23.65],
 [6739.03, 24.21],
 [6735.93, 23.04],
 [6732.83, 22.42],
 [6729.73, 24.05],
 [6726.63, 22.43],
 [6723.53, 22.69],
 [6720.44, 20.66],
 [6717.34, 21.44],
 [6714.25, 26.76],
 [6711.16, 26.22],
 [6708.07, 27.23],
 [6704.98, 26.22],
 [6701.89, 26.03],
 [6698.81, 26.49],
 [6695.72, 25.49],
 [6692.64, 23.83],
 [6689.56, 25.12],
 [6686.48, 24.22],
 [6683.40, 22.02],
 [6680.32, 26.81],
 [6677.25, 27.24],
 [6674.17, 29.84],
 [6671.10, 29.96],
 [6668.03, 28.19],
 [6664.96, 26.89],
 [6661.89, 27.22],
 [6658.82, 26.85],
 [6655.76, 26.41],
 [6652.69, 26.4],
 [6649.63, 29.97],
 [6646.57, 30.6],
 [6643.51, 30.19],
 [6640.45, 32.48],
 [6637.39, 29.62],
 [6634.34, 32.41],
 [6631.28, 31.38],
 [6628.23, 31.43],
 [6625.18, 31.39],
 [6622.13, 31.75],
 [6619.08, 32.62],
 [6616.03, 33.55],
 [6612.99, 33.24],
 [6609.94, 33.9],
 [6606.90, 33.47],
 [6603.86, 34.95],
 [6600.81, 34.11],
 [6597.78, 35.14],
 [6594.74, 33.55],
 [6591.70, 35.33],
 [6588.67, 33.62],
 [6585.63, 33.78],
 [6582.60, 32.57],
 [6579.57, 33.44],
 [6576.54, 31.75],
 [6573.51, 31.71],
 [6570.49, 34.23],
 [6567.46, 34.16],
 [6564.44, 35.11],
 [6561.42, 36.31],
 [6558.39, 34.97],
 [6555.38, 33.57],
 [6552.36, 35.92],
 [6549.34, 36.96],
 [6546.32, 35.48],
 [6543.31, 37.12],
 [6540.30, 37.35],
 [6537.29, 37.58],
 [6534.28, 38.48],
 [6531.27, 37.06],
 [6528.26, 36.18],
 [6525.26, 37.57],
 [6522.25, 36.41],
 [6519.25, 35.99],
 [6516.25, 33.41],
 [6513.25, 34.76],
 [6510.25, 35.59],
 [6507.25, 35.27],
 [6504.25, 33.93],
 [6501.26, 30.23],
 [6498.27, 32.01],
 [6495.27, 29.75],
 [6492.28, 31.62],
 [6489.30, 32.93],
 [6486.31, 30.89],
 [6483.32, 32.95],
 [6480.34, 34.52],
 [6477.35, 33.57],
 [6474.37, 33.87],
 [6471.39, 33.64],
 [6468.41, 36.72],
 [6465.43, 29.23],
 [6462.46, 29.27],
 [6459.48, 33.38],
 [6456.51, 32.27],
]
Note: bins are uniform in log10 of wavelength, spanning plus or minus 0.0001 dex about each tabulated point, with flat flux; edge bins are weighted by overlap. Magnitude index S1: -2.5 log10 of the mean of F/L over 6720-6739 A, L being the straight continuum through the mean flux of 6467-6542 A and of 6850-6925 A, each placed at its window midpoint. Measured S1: 0.26 mag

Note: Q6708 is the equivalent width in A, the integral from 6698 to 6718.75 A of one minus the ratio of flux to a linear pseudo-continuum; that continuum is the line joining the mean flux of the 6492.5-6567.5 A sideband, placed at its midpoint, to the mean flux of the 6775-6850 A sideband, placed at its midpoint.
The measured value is 1.4 A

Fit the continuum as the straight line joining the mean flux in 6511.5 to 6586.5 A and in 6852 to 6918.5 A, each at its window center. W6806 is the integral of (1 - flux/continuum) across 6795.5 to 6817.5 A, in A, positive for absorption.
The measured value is 3.5 A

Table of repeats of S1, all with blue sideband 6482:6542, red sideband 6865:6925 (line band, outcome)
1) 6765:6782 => 0.14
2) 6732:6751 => 0.24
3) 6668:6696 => 0.16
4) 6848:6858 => 0.13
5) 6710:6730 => 0.26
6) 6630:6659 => 0.06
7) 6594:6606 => -0.07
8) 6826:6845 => 0.16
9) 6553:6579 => -0.03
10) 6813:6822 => 0.19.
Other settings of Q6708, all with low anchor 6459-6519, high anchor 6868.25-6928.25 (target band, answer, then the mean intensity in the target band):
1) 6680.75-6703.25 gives 3.46 A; 24.8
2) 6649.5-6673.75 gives 1.77 A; 27.7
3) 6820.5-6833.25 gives 1.97 A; 22.8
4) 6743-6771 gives 4.57 A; 23.6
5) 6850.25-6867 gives 2.24 A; 22.9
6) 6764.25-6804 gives 5.98 A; 23.6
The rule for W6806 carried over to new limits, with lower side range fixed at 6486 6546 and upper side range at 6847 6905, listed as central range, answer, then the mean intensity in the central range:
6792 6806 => 1.97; 22.6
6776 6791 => 2.00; 23.2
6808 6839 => 3.17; 23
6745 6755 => 1.77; 22.9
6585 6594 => -0.45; 34.2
